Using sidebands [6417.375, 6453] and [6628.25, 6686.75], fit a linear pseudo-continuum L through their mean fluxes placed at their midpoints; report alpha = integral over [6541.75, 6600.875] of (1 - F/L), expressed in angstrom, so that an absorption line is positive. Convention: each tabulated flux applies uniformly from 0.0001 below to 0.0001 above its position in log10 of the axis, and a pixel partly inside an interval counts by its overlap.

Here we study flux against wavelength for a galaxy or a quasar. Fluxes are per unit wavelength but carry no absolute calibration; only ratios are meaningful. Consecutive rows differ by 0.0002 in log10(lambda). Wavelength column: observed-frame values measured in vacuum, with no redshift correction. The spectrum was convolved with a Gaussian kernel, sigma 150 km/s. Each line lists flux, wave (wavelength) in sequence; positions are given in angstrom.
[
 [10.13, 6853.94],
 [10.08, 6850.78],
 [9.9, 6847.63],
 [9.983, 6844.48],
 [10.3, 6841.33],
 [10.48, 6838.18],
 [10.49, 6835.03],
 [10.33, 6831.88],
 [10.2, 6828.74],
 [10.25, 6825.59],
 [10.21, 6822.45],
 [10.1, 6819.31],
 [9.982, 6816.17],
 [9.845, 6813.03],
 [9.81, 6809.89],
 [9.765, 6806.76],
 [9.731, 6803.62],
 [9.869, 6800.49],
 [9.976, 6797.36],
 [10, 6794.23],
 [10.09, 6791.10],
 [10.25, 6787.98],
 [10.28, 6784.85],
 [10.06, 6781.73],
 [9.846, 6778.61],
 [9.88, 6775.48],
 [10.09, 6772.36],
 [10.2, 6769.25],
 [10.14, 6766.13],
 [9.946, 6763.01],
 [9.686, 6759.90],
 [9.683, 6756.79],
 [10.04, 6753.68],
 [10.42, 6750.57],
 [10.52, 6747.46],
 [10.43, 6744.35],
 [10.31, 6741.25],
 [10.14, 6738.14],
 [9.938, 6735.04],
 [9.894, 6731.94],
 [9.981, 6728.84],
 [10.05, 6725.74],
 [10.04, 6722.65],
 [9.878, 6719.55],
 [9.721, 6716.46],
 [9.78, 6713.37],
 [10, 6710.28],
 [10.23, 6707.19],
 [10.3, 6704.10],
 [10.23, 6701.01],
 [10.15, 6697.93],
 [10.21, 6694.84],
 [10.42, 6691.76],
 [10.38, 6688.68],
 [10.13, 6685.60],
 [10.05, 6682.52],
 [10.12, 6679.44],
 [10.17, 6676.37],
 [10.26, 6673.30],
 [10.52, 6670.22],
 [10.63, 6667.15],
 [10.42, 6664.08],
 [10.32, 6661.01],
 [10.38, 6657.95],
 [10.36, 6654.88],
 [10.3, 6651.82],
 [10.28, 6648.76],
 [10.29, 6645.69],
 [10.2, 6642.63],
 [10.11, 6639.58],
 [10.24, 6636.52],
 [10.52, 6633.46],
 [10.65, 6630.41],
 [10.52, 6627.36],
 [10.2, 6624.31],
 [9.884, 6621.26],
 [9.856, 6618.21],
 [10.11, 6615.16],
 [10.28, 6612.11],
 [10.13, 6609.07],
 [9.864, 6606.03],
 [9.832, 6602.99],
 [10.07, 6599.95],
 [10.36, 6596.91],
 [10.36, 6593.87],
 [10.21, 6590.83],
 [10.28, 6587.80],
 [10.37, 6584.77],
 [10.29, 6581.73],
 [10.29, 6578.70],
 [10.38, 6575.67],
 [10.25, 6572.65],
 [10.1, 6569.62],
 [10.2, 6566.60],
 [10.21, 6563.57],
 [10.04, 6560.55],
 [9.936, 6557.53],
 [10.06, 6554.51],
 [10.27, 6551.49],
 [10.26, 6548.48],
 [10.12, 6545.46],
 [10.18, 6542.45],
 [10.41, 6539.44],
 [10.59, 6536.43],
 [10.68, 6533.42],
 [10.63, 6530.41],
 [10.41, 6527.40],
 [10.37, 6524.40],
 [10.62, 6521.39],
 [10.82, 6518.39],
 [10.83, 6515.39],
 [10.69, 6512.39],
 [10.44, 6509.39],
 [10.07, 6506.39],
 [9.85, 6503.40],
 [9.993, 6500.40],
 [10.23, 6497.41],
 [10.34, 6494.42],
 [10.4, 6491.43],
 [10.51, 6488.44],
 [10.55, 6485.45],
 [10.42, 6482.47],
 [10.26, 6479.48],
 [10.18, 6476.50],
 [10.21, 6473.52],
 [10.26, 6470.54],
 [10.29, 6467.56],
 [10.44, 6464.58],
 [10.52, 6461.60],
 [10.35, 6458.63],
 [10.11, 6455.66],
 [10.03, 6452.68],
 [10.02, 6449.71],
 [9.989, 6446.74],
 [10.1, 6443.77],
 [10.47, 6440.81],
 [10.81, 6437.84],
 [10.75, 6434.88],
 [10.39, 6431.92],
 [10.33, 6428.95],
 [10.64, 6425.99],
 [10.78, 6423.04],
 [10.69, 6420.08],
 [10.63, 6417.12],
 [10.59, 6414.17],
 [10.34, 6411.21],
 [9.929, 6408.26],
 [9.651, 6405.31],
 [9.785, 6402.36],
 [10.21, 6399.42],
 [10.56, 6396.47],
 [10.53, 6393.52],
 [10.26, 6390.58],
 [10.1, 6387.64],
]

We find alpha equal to 0.9 angstrom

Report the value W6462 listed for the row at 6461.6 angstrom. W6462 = 10.52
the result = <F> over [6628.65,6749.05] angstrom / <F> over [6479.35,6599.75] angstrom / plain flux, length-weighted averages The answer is 1.0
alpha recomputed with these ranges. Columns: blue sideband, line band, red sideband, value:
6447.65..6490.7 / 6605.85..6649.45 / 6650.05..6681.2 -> 0.5 angstrom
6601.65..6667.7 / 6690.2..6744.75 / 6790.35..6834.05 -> 0.3 angstrom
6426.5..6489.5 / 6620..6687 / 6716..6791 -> -0.9 angstrom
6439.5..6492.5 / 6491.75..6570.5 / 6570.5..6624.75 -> -0.8 angstrom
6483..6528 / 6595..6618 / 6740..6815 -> 0.4 angstrom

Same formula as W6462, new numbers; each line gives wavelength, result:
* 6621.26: 9.884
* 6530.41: 10.63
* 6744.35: 10.43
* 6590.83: 10.21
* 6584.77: 10.37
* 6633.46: 10.52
